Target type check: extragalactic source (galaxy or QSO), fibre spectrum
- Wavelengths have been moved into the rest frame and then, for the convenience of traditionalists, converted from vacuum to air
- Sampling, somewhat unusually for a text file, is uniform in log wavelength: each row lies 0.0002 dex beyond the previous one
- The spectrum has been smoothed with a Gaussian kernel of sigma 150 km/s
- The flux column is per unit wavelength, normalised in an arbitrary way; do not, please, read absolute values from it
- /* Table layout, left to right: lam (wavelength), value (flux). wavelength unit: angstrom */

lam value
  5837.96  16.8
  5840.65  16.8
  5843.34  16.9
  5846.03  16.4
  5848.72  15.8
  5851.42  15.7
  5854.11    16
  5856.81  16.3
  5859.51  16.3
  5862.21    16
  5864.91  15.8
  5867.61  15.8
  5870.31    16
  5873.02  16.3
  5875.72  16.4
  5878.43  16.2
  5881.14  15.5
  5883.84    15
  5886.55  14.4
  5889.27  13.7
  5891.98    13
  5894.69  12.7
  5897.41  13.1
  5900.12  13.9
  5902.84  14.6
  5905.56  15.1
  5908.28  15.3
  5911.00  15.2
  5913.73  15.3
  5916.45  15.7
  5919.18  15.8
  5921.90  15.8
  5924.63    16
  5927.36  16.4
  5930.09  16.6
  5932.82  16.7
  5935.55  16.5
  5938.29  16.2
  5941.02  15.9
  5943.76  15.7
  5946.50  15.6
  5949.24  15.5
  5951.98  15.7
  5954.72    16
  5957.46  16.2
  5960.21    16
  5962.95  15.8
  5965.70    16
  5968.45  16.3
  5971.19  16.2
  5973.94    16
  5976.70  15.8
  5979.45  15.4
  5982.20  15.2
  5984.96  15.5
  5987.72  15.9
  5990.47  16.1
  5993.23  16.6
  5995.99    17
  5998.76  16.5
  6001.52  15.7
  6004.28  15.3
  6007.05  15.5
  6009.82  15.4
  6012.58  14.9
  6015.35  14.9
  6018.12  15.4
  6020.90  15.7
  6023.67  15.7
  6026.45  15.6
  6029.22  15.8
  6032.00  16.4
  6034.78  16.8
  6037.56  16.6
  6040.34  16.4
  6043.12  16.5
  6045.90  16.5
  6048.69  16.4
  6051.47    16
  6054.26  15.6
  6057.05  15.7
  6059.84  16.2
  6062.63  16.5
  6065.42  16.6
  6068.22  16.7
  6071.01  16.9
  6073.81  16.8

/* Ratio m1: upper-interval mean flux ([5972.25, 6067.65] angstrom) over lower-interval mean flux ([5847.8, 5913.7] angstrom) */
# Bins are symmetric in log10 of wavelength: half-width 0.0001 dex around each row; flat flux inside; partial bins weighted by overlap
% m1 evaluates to 1.05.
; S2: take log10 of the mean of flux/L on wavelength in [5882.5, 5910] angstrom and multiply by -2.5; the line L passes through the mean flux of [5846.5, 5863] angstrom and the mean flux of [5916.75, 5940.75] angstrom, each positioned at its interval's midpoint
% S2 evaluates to 0.147 mag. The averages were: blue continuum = 16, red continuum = 16.2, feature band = 14.1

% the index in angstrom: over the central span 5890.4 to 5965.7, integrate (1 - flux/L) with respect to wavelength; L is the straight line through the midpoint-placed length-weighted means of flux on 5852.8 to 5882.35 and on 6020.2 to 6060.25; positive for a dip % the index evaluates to 3.07 angstrom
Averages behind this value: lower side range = 16.1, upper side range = 16.1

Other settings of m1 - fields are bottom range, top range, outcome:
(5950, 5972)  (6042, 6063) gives 1.01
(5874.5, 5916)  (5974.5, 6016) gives 1.07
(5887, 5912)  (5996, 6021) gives 1.11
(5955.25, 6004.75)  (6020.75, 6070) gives 1.01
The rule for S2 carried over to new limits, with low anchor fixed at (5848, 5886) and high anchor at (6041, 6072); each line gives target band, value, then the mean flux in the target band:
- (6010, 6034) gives 0.05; 15.6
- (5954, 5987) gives 0.02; 15.9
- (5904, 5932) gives 0.02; 15.7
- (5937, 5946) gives 0.01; 15.9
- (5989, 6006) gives 0.00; 16.2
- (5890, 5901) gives 0.21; 13.2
